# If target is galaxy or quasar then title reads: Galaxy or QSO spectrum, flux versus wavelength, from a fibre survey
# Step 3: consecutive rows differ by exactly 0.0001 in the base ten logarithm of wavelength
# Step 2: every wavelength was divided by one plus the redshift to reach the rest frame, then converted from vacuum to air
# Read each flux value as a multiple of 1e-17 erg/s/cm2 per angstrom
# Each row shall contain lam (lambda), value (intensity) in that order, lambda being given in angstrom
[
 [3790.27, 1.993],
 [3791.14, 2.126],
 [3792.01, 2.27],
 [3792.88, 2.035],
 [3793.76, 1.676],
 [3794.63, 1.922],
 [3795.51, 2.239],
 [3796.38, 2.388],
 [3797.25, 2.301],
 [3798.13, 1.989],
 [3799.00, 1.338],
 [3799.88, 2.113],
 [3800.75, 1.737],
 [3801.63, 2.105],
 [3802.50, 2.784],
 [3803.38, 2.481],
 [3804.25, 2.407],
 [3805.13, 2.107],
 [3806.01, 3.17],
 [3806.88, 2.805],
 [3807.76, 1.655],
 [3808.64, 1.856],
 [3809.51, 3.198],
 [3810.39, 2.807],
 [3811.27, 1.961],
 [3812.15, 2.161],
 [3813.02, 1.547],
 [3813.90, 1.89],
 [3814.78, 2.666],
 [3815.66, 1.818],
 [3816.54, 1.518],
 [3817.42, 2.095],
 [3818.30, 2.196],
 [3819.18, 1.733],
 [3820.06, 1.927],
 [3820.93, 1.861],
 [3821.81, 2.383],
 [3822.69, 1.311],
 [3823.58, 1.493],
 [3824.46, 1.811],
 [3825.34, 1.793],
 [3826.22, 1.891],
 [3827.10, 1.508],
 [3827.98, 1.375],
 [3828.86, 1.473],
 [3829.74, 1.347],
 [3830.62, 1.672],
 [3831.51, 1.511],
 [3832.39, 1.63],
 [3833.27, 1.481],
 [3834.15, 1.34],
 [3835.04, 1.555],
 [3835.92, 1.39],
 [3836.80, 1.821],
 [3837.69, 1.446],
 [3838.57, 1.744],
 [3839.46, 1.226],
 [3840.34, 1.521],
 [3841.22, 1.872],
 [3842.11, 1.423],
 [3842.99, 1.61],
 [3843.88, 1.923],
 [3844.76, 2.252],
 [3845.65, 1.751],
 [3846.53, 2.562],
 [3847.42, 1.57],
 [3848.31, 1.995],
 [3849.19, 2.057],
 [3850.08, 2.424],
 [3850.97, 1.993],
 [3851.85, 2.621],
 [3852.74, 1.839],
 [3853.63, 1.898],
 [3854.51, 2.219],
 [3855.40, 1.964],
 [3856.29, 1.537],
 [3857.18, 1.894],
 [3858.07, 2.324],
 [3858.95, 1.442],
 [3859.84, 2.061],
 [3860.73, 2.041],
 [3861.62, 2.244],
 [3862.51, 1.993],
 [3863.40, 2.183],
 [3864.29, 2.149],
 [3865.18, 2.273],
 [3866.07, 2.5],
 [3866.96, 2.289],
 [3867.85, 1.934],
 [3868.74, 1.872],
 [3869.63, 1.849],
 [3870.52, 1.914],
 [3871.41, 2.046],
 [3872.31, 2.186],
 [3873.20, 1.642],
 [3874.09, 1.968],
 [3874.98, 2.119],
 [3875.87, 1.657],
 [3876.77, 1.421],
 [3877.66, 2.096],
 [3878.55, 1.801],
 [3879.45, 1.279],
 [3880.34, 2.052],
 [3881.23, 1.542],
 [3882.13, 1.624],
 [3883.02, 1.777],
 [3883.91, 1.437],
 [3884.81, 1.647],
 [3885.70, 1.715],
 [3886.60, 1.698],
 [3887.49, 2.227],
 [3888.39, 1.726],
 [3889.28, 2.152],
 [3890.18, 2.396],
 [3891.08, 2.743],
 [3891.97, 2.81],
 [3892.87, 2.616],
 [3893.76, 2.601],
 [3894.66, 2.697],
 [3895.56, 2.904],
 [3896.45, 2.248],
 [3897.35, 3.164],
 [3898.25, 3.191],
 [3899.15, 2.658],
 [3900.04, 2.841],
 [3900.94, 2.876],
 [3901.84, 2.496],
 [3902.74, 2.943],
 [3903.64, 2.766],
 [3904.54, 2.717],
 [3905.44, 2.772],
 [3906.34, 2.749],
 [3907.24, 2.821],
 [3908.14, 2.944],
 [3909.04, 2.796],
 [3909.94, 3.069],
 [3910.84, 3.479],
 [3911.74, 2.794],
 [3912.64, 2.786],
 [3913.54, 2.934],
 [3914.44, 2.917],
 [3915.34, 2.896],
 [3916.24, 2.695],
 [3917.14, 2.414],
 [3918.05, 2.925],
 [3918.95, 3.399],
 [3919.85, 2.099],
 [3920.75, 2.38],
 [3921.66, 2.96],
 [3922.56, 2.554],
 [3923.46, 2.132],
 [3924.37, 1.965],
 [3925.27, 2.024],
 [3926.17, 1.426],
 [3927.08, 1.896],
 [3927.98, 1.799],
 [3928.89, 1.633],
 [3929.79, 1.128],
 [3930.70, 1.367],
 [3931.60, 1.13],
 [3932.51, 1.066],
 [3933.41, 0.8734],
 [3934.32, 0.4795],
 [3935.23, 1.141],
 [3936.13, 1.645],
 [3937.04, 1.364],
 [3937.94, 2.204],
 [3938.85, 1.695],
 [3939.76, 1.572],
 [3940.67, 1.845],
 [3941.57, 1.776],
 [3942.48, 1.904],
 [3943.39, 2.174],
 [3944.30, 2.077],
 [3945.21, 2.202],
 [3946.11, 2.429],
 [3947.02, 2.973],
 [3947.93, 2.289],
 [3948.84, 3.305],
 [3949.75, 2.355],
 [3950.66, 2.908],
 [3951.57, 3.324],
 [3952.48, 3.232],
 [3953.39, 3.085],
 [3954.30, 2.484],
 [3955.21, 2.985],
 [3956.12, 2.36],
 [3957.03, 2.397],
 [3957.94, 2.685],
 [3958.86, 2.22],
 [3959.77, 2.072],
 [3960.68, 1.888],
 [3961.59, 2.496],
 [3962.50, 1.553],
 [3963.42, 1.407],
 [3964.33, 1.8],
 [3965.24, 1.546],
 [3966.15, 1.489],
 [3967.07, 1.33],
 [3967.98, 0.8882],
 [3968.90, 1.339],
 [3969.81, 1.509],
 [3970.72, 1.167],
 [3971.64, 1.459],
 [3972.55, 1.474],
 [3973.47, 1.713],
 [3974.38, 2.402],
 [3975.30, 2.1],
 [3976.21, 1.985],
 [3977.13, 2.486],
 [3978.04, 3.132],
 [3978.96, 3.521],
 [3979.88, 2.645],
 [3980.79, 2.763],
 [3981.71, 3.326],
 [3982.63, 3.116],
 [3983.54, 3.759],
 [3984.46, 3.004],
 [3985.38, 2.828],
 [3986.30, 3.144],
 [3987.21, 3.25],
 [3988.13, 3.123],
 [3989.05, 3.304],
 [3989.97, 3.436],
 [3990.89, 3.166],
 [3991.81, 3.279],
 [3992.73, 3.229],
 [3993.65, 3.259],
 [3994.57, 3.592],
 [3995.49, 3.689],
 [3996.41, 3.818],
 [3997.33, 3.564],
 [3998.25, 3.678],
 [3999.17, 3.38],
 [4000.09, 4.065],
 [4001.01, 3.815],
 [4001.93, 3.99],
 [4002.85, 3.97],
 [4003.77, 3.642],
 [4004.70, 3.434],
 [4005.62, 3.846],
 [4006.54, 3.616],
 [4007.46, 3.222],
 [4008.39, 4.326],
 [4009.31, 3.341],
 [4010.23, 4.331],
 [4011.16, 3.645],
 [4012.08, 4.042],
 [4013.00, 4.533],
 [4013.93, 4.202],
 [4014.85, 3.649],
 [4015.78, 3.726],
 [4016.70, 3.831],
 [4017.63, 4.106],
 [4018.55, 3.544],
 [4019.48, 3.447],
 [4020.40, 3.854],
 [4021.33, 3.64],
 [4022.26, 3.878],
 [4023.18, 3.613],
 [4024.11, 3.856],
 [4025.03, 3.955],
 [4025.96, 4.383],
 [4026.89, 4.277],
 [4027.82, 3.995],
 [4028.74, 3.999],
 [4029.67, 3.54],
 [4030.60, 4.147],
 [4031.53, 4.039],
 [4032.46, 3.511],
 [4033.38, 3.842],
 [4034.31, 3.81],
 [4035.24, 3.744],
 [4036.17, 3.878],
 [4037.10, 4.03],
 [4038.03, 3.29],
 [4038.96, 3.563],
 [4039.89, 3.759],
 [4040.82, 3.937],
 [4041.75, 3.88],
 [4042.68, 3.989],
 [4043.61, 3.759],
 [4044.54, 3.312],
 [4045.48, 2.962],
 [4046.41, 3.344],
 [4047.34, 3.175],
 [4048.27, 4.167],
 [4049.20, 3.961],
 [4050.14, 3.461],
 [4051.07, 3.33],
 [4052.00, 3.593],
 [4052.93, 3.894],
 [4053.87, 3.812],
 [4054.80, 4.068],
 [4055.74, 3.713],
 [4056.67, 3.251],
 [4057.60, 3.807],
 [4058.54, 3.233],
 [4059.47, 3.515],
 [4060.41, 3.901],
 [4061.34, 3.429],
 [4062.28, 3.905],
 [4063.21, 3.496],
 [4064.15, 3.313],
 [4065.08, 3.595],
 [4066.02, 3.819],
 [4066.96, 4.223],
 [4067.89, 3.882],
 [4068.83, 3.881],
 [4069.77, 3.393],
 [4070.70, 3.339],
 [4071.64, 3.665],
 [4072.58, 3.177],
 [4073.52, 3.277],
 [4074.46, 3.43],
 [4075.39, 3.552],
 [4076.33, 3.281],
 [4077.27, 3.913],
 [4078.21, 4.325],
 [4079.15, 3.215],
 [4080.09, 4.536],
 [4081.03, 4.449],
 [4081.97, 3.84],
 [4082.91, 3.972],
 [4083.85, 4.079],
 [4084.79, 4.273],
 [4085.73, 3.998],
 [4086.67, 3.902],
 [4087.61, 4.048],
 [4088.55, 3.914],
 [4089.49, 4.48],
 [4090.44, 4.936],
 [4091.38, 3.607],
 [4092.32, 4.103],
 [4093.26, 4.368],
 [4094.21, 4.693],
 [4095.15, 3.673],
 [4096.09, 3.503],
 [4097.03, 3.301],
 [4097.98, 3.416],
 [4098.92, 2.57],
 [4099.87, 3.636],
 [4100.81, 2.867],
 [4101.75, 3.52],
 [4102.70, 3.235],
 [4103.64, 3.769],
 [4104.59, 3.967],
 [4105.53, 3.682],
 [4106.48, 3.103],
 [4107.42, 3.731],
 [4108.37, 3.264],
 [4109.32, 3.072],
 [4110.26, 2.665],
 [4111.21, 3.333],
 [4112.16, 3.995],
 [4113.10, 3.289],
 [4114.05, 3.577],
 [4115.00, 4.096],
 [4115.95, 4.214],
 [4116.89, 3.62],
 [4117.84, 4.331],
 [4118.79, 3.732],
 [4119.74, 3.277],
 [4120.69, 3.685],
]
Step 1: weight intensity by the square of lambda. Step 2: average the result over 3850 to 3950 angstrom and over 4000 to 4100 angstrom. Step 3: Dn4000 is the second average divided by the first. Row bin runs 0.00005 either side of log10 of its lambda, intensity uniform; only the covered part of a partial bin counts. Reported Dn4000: 1.87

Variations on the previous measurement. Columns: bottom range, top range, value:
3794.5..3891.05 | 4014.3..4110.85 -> 2.15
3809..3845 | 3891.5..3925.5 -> 1.61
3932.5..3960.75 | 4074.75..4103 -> 1.89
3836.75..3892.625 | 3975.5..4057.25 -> 2.01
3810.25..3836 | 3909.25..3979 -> 1.29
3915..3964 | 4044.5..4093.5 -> 1.88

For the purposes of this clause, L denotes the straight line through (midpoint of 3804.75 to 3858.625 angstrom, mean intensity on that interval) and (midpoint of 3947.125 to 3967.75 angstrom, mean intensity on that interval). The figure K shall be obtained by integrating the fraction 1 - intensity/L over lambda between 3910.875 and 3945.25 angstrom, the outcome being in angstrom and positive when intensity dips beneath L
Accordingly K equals 3.0 angstrom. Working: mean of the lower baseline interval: 1.89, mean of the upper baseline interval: 2.32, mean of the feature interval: 2.02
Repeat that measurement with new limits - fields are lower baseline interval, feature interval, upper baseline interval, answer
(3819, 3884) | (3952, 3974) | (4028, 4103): 6.76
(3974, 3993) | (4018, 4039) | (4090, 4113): -3.95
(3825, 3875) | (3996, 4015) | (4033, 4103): -3.75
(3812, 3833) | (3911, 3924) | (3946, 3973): -4.43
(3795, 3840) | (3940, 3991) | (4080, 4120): 8.65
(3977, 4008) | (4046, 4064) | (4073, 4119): -0.13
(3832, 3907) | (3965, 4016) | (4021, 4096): 2.25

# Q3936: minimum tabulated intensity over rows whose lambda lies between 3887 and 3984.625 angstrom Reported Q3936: 0.4795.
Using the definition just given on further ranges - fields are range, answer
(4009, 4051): 2.962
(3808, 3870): 1.226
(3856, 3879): 1.421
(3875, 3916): 1.279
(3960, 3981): 0.8882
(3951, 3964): 1.407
